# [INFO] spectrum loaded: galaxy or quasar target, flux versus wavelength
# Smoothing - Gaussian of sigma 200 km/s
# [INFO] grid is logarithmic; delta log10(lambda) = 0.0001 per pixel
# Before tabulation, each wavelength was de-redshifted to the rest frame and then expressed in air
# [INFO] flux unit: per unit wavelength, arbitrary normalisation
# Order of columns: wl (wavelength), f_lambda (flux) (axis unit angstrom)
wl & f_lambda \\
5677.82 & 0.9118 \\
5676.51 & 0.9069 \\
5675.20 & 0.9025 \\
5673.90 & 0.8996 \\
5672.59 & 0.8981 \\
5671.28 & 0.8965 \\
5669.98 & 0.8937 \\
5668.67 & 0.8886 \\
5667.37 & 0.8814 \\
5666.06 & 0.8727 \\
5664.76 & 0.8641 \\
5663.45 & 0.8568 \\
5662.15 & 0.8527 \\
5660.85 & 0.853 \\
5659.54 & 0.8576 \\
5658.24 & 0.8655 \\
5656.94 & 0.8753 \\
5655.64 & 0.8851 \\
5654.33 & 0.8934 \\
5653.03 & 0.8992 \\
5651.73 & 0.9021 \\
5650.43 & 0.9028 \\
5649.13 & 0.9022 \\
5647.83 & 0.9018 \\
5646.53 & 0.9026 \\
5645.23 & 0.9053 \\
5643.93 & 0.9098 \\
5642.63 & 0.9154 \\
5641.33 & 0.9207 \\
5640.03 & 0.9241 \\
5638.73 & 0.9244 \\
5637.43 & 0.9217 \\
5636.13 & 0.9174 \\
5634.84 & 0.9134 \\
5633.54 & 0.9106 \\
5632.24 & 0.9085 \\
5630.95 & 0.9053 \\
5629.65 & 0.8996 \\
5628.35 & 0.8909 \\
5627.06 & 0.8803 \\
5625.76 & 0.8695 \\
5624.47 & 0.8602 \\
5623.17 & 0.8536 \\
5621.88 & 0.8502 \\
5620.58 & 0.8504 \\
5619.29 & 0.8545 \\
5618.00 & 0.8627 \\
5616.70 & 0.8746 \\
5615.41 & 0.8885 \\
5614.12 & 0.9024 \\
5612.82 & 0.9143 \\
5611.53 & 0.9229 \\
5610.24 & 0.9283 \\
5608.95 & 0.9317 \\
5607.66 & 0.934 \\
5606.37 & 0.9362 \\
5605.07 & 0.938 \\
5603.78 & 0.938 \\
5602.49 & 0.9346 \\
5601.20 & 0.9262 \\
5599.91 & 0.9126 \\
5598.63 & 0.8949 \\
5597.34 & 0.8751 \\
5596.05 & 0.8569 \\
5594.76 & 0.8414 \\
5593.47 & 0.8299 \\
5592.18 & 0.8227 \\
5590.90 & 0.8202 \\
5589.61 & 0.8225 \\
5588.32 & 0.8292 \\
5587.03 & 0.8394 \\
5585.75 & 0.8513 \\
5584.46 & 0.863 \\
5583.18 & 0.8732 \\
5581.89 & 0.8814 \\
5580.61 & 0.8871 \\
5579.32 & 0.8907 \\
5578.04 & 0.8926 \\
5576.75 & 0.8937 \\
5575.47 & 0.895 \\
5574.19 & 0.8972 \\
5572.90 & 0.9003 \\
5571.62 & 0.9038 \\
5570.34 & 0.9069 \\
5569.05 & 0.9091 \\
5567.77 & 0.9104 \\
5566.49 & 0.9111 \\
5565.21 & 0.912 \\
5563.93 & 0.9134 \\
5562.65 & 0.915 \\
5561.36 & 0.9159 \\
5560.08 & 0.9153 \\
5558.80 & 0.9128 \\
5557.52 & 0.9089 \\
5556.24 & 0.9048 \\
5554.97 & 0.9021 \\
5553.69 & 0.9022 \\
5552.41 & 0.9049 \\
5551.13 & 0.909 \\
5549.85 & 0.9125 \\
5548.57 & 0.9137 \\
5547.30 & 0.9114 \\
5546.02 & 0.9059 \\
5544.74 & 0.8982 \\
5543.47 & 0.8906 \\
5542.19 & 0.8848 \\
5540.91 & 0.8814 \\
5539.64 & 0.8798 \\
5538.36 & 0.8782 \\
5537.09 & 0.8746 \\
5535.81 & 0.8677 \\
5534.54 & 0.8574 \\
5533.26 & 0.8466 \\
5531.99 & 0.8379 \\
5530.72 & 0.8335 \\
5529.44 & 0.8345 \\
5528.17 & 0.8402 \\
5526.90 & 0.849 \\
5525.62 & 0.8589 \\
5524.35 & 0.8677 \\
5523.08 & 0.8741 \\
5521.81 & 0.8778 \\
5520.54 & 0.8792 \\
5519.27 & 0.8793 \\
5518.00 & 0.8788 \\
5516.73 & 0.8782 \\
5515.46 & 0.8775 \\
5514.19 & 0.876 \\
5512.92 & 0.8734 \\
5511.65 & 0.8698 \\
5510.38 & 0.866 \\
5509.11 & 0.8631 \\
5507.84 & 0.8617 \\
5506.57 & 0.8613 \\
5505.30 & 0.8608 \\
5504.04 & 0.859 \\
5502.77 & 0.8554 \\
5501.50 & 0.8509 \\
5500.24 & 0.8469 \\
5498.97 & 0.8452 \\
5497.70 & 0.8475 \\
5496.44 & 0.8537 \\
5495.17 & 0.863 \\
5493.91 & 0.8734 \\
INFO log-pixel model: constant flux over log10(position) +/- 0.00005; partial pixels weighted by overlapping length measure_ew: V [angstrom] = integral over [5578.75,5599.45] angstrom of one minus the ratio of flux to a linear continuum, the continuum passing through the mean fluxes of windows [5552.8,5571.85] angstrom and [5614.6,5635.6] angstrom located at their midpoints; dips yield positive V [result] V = 1.0 angstrom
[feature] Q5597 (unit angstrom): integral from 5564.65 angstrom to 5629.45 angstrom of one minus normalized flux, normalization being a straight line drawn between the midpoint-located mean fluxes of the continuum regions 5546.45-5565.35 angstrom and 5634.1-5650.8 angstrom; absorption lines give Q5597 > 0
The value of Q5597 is 1.8 angstrom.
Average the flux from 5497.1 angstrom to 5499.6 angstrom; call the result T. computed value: 0.845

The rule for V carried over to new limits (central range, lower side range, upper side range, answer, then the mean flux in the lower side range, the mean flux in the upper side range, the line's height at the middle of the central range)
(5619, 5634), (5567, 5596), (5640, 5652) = 0.3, 0.871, 0.908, 0.897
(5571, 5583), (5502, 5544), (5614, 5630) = -0.3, 0.866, 0.871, 0.868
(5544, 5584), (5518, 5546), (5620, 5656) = -1.2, 0.868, 0.897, 0.876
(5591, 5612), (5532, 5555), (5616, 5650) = -0.2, 0.888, 0.894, 0.892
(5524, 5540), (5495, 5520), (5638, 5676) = 0.2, 0.863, 0.891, 0.868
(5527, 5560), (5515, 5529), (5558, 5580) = 0.1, 0.869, 0.905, 0.886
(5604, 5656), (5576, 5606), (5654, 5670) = -1.7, 0.875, 0.871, 0.873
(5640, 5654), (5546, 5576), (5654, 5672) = -0.4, 0.908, 0.874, 0.879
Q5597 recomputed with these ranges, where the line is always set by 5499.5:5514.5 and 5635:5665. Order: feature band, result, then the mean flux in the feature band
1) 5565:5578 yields -0.40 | 0.903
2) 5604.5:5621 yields -0.33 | 0.903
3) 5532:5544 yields -0.04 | 0.871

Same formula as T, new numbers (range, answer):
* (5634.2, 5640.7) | 0.92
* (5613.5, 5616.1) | 0.897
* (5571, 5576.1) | 0.899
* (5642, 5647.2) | 0.908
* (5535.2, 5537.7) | 0.869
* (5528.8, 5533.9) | 0.838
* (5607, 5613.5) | 0.926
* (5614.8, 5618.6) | 0.875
